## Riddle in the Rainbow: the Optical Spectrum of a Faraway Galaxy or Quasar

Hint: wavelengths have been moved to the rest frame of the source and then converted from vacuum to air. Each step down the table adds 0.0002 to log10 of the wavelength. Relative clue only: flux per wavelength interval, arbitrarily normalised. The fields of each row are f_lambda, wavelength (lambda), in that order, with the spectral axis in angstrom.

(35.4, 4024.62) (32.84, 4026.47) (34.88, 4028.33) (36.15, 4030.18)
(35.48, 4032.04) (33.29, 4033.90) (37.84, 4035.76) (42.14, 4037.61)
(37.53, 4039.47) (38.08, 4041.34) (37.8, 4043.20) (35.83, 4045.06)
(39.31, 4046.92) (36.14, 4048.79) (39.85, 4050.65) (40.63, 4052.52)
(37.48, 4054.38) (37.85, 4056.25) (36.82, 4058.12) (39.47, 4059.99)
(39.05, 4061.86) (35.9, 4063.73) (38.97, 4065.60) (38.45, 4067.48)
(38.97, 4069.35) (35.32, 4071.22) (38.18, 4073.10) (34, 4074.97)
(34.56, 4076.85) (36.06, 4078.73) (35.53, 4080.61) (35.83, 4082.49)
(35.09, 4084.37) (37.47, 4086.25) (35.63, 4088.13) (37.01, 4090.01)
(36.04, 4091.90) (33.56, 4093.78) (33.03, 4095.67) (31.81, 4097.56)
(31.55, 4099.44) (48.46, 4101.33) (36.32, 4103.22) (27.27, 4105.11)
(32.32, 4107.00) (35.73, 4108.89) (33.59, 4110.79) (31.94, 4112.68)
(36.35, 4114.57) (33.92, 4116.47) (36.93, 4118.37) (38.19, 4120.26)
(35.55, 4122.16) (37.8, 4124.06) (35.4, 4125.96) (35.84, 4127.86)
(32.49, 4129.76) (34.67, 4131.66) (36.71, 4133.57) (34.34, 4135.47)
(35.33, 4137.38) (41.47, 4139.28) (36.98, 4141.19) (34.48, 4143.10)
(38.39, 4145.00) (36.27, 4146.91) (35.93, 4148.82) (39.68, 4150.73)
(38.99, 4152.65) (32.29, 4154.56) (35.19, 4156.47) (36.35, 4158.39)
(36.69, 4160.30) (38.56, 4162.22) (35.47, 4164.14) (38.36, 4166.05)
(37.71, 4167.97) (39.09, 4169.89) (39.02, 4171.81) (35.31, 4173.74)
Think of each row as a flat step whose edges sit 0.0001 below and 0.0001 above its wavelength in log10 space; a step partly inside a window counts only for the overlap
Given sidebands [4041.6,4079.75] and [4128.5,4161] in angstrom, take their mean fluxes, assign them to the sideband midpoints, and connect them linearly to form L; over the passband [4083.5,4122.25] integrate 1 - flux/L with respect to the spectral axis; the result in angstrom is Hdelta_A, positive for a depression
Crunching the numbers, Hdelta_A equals 1.9 angstrom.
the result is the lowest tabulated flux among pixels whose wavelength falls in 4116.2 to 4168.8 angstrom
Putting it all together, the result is 32.29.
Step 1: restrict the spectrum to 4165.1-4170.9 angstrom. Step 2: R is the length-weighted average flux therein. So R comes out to 38.4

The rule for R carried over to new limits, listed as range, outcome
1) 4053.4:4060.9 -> 37.9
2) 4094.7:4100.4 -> 32.2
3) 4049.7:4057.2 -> 39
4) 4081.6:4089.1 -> 36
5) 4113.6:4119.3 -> 35.7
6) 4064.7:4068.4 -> 38.6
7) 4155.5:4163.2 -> 36.7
